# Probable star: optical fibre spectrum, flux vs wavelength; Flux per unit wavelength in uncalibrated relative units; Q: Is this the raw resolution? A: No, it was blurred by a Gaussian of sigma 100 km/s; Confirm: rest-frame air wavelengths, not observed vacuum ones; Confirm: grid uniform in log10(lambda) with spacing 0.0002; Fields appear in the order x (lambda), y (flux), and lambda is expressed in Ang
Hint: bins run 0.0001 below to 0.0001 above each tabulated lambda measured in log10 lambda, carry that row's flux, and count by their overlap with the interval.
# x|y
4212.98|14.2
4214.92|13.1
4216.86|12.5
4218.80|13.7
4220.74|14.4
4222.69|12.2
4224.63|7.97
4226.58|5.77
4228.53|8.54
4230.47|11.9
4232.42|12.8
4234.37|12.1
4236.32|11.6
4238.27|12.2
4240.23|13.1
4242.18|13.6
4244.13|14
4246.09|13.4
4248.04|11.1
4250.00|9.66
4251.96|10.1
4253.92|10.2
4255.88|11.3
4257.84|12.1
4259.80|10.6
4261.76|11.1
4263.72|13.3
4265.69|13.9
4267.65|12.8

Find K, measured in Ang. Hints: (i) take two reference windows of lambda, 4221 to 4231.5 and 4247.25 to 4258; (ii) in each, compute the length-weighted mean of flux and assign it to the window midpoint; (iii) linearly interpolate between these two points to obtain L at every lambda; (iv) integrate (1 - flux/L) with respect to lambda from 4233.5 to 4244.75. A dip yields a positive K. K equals -2.9 Ang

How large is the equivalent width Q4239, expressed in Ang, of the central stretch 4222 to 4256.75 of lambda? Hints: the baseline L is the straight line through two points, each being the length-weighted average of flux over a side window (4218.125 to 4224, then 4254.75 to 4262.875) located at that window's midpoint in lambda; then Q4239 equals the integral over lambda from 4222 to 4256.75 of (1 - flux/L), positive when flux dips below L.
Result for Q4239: 2.8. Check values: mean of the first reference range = 13.1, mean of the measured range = 11.2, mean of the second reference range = 11.3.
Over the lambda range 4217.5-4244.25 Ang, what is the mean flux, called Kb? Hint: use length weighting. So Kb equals 11.6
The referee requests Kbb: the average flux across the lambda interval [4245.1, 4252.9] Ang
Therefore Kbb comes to 11.1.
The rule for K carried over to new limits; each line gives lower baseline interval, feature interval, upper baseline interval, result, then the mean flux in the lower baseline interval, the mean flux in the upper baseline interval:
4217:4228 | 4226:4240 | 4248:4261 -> -0.2 Ang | 10.8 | 10.7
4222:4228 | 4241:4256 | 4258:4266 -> -1.4 Ang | 8.47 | 12.1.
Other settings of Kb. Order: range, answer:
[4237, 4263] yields 11.7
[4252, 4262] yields 11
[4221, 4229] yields 9.13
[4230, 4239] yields 12.1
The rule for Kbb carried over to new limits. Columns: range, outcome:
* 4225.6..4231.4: 8.71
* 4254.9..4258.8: 11.7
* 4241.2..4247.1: 13.7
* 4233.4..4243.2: 12.5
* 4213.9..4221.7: 13.4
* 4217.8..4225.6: 12.1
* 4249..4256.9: 10.3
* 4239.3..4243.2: 13.4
